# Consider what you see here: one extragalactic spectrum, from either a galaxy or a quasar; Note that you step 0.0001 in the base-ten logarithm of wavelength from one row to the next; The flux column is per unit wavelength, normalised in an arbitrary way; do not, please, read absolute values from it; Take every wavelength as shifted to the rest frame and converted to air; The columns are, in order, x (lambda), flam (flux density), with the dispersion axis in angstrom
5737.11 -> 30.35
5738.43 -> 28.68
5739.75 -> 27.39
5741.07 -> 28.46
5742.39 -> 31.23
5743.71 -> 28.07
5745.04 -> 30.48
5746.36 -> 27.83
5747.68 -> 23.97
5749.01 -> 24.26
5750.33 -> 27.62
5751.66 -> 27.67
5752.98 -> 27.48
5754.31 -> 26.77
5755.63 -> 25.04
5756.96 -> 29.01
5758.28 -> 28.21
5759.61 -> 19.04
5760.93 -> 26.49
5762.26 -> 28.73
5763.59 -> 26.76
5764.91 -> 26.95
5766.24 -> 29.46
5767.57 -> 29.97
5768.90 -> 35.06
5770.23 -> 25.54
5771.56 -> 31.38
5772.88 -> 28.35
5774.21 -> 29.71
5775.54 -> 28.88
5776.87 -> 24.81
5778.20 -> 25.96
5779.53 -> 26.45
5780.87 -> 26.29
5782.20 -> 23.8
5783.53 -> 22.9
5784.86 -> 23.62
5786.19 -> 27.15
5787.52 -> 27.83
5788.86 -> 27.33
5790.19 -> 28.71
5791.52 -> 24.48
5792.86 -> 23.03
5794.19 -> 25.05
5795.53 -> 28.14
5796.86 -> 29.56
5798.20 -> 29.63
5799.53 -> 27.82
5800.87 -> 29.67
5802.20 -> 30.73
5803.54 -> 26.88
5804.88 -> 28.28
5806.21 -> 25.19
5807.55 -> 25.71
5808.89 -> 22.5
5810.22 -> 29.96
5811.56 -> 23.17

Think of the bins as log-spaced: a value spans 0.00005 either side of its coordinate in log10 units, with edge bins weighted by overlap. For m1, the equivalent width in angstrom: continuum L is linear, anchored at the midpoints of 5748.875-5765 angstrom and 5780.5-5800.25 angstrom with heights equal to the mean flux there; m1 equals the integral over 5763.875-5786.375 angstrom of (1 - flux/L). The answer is -0.8 angstrom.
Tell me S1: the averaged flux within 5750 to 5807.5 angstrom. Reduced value 27.2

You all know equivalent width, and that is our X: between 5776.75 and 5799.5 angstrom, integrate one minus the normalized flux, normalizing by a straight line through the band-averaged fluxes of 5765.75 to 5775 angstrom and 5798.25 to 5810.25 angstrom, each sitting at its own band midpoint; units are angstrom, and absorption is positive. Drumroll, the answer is 1.9 angstrom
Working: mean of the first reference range 29.9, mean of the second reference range 27.4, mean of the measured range 26.2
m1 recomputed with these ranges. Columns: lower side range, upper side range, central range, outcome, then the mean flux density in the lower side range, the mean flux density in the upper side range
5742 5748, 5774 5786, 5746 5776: -0.46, 28.4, 25.7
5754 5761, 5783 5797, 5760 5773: -1.46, 25.7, 26.1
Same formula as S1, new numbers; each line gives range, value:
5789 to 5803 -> 27.7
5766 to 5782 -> 28.3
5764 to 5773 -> 29.5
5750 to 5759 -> 27.3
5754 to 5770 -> 27.6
